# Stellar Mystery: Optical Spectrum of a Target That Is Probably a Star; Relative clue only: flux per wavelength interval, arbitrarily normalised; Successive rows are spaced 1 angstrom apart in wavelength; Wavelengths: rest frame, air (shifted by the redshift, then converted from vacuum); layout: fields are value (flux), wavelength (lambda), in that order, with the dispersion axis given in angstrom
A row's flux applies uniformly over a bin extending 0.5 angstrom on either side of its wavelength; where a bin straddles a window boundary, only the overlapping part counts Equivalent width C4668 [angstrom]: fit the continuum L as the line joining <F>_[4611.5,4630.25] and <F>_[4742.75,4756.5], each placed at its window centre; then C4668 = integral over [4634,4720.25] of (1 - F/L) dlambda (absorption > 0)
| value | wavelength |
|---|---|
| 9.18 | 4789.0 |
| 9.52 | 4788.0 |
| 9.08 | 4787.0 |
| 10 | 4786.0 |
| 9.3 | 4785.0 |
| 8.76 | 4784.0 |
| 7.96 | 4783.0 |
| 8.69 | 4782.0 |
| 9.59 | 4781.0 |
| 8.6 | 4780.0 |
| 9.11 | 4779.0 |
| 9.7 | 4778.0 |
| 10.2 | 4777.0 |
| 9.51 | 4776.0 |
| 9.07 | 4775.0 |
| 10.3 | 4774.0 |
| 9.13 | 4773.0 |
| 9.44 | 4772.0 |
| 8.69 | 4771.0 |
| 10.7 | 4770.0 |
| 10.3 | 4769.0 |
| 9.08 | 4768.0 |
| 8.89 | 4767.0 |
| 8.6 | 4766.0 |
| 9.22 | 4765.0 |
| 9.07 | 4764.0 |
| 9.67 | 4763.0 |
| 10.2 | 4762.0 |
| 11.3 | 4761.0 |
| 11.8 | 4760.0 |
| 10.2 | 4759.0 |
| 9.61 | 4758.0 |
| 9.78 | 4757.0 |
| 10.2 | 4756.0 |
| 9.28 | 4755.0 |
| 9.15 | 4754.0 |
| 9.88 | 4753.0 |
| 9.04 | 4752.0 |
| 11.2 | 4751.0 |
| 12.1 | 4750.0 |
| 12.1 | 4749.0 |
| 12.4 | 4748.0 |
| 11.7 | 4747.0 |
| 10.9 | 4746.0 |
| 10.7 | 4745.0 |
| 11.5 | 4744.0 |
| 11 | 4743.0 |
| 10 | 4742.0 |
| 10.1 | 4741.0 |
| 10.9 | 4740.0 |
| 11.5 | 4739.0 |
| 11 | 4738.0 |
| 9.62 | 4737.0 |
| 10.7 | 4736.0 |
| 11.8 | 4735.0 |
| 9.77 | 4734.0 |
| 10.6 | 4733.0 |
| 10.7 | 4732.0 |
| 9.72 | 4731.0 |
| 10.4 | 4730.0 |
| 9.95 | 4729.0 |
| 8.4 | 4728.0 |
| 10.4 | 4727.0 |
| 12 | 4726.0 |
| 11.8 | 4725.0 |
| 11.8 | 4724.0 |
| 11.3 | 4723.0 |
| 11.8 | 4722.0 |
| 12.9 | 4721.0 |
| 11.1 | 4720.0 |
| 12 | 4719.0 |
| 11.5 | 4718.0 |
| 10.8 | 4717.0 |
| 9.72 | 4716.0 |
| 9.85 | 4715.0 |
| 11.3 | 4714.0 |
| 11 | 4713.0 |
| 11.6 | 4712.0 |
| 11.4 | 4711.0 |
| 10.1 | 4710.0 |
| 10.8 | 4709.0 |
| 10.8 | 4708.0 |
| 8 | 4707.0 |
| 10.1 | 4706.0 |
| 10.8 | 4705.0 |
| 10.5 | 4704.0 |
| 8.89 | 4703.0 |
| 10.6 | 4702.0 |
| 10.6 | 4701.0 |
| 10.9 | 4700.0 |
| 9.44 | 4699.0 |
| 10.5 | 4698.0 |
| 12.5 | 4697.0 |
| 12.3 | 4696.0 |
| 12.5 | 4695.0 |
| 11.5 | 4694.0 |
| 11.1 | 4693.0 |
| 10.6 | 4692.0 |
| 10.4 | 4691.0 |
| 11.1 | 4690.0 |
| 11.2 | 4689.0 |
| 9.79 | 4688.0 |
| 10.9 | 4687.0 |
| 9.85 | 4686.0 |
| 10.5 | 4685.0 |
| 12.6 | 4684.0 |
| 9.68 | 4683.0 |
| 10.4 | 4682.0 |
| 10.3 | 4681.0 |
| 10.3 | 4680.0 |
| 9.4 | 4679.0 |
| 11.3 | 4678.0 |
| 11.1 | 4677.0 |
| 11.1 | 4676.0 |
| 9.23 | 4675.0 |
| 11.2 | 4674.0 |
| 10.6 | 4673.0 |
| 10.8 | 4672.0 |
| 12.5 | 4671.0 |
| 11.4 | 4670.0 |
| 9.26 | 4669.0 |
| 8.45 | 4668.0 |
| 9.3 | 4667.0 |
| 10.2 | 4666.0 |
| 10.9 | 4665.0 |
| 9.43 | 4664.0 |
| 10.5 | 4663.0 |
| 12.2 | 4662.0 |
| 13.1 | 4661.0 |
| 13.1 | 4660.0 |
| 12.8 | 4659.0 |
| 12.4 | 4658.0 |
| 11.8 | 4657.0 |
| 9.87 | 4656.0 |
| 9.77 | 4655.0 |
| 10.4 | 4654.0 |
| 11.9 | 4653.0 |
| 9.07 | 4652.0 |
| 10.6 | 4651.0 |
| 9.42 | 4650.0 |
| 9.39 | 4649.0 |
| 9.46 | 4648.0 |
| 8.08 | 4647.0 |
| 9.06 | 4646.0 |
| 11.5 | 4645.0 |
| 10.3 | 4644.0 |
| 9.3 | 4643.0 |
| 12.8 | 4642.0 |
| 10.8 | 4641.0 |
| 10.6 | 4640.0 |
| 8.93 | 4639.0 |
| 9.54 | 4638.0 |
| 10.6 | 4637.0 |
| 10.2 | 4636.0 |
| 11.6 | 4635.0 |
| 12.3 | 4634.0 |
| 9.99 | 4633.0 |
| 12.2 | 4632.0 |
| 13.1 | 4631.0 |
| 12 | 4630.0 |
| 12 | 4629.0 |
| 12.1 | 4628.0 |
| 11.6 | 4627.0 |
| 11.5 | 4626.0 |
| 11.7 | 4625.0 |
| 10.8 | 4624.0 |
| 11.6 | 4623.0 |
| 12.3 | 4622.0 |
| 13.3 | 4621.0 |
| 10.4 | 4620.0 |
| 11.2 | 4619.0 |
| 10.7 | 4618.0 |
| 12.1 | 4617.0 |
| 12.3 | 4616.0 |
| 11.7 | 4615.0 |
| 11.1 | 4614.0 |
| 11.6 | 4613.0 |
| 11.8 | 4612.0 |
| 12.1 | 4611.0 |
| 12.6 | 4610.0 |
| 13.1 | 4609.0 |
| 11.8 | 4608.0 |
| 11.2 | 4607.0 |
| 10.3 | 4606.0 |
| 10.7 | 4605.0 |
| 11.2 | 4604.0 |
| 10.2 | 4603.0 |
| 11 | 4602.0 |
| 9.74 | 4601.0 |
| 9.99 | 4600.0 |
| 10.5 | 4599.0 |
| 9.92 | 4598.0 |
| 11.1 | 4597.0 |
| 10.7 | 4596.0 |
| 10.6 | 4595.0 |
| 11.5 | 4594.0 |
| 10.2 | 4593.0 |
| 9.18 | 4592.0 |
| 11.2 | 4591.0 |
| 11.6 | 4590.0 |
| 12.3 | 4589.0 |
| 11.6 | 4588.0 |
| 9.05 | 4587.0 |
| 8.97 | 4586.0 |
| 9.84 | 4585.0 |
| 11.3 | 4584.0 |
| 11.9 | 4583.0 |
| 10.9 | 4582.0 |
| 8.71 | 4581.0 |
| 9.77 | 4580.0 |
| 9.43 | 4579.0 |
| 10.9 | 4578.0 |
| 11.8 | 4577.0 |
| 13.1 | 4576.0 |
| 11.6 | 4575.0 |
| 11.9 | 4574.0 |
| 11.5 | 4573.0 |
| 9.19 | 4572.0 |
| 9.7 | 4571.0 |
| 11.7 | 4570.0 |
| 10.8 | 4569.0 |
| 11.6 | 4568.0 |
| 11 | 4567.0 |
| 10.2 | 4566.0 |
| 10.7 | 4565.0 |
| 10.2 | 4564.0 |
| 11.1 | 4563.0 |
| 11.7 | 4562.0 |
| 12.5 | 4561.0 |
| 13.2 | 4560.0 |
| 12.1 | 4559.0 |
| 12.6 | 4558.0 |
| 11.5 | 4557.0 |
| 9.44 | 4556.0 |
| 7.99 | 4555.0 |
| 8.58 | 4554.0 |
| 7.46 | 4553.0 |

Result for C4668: 4.8 angstrom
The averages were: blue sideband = 11.7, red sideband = 10.8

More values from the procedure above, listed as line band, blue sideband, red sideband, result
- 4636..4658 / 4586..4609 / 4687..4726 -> 1.2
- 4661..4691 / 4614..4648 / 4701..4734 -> 0.9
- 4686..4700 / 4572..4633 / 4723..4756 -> -0.2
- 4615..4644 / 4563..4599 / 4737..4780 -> -2.0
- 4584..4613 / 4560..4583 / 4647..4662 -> 0.2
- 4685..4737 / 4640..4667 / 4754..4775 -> -3.0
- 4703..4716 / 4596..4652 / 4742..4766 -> 0.3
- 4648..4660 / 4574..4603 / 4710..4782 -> -0.2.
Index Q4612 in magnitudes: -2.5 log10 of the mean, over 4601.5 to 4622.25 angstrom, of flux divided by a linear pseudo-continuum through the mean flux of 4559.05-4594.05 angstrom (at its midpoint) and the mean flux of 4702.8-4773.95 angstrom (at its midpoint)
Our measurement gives -0.07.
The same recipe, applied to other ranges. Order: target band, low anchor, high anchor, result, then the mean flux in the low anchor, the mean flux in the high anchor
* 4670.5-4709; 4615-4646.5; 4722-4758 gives 0.03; 11.2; 10.7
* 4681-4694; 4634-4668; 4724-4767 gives -0.02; 10.6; 10.5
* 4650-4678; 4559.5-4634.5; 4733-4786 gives -0.01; 11.2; 10.1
